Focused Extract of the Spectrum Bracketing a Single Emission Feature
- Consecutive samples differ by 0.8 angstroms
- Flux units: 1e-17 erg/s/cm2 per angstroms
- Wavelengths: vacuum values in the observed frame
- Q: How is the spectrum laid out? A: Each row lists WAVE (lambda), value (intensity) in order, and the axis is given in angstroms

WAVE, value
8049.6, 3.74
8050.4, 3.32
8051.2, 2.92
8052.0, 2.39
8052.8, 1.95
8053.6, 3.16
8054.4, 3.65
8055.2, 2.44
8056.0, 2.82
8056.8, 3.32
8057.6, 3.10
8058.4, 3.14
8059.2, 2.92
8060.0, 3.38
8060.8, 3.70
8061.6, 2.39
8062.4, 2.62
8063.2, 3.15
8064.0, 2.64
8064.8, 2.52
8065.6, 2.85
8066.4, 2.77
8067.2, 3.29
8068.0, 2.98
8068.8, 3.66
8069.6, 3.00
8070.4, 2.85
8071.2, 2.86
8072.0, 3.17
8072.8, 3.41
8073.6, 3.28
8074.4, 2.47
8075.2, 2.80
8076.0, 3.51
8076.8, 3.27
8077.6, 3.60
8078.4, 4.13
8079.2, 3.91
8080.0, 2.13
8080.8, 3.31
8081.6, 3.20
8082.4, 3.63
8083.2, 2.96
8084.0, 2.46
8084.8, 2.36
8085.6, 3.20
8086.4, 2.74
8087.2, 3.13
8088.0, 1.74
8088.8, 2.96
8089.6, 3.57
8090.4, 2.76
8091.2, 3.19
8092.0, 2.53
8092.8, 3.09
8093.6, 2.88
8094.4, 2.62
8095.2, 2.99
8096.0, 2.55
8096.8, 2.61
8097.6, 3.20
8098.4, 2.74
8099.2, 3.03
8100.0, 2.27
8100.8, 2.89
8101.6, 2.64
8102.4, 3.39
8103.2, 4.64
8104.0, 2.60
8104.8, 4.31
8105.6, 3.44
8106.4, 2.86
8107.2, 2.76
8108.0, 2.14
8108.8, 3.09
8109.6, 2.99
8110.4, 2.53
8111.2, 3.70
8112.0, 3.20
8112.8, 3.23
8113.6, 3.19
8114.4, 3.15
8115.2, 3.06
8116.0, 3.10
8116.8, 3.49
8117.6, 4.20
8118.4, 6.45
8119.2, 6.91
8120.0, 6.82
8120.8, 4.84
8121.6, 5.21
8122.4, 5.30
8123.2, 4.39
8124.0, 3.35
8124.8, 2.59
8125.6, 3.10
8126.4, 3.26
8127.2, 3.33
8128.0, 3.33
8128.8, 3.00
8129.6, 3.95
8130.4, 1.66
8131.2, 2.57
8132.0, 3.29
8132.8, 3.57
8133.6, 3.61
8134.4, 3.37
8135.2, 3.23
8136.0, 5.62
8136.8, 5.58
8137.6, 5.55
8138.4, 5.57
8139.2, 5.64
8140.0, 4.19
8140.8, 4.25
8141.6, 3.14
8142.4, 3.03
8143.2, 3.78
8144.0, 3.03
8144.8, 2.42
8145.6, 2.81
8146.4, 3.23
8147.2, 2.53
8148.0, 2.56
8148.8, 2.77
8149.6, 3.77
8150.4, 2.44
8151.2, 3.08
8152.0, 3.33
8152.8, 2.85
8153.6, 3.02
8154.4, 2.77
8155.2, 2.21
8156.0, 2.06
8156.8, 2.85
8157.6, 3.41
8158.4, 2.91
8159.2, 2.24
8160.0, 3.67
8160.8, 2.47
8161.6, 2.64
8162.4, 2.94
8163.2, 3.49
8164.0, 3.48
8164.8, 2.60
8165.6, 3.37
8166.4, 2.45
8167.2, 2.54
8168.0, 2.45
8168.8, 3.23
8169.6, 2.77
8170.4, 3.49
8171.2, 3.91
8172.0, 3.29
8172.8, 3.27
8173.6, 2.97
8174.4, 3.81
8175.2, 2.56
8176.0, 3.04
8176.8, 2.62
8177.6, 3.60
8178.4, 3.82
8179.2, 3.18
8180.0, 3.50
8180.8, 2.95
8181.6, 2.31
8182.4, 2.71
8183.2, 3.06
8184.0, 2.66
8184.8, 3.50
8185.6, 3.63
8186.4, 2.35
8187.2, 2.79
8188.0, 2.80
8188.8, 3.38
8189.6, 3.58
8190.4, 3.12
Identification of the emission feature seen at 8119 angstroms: [S II] 6716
